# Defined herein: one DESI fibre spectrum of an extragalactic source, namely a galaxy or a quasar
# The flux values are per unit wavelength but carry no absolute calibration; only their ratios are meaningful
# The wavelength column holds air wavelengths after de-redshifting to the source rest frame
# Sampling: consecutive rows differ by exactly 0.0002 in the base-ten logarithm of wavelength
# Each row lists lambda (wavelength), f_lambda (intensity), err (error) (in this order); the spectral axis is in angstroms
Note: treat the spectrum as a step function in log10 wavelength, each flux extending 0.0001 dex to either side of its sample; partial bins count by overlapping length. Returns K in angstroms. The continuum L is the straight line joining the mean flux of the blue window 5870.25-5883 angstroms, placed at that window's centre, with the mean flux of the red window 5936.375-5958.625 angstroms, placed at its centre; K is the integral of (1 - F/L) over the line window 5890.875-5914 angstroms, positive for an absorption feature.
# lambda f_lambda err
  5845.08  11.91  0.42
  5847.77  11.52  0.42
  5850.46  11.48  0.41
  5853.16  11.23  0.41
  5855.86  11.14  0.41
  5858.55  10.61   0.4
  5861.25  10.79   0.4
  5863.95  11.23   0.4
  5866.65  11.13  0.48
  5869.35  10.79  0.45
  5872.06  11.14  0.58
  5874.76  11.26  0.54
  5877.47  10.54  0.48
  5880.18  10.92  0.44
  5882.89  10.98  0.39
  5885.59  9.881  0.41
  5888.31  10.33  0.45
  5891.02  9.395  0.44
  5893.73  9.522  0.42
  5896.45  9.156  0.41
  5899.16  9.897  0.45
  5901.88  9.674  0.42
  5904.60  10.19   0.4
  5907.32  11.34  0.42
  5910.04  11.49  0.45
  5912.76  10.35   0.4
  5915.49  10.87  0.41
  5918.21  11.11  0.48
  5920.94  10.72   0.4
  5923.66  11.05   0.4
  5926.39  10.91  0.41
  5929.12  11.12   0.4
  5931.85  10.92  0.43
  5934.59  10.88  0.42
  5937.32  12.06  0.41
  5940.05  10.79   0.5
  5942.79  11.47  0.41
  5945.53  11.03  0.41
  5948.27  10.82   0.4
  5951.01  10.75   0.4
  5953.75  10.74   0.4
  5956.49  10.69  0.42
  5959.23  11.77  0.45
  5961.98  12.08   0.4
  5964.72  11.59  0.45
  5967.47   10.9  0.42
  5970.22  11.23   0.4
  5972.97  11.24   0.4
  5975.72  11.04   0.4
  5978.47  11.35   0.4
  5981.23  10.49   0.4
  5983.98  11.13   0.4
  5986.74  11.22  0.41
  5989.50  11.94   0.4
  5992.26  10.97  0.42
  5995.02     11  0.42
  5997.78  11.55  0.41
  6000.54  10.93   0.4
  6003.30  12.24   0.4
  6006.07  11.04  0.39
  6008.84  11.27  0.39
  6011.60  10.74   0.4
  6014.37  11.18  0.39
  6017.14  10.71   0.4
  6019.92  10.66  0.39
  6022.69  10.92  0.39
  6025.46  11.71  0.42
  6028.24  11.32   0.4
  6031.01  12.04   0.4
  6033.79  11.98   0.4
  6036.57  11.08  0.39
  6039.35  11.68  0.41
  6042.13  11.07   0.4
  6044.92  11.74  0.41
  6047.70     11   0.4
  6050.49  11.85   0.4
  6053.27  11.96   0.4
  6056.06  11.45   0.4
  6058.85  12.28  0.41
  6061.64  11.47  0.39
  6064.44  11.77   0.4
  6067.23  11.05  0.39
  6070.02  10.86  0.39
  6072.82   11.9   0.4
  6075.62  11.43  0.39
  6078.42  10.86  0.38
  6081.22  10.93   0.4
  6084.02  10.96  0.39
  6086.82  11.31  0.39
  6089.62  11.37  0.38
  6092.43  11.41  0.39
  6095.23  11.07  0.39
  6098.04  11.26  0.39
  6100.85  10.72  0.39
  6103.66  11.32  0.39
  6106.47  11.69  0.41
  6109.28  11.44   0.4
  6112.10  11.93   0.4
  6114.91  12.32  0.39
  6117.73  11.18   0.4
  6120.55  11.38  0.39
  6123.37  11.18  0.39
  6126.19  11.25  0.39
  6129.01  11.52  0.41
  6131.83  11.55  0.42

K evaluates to 1.8 angstroms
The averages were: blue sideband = 11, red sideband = 11.1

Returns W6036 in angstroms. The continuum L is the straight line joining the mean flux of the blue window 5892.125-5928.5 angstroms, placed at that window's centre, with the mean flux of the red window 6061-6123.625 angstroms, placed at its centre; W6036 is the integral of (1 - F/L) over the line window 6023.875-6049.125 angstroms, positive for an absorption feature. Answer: -1.0 angstroms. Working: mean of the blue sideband 10.5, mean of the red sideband 11.3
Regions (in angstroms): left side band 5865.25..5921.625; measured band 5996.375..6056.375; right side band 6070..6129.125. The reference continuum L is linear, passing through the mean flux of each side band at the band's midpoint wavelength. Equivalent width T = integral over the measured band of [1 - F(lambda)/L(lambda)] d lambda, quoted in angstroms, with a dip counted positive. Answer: -1.8 angstroms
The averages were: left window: 10.5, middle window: 11.4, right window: 11.3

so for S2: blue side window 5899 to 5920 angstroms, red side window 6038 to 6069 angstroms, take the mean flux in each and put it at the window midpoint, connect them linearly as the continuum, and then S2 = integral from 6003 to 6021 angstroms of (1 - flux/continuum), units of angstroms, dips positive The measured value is 0.4 angstroms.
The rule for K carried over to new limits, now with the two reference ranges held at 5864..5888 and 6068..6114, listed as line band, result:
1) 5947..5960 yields 0.1 angstroms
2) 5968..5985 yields 0.0 angstroms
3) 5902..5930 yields 0.1 angstroms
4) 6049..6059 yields -0.6 angstroms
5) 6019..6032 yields -0.2 angstroms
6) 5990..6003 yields -0.2 angstroms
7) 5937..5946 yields -0.3 angstroms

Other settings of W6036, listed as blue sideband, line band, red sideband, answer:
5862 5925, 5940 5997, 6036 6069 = -0.7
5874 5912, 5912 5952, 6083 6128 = -1.9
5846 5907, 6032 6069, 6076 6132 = -1.3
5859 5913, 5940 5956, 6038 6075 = -0.1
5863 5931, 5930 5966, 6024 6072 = -0.9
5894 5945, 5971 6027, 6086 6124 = -0.7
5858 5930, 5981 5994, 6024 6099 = -0.2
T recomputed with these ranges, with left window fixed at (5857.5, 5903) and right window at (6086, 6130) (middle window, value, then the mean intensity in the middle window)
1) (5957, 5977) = -1.1 angstroms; 11.4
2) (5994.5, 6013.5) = -0.5 angstroms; 11.3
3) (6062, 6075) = -0.2 angstroms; 11.4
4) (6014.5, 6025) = 0.1 angstroms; 10.9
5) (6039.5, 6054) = -0.5 angstroms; 11.5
